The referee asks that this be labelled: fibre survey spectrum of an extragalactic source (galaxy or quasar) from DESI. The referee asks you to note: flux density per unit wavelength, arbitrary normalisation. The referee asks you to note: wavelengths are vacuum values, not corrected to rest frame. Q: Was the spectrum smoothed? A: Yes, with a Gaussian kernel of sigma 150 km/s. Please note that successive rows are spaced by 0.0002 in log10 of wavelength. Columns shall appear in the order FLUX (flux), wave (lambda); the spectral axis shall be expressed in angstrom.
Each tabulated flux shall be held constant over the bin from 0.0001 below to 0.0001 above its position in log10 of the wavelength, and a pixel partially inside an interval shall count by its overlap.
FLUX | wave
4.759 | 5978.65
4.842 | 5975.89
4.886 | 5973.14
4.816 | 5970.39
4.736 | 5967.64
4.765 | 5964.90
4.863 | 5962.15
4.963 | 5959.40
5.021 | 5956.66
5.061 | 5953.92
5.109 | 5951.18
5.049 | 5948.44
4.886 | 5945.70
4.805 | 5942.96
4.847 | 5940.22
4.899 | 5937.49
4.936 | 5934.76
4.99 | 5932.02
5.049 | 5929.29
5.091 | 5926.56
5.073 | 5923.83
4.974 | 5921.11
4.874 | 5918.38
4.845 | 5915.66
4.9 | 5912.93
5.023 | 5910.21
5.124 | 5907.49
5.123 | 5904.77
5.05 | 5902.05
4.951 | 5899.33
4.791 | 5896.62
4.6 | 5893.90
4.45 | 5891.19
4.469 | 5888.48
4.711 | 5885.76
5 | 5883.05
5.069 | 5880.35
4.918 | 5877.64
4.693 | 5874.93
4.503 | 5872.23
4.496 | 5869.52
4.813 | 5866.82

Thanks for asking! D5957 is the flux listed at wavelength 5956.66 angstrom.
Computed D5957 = 5.021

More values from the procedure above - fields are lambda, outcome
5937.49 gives 4.899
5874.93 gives 4.693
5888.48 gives 4.469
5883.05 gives 5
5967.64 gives 4.736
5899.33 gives 4.951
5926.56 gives 5.091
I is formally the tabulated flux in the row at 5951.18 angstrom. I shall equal 5.109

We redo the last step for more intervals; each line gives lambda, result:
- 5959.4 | 4.963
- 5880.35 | 5.069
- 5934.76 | 4.936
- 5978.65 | 4.759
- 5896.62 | 4.791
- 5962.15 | 4.863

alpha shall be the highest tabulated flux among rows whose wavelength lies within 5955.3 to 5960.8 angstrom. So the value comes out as 5.021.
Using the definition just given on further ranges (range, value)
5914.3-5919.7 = 4.874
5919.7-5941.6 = 5.091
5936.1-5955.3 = 5.109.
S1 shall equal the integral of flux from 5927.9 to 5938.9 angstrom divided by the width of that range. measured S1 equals 4.97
